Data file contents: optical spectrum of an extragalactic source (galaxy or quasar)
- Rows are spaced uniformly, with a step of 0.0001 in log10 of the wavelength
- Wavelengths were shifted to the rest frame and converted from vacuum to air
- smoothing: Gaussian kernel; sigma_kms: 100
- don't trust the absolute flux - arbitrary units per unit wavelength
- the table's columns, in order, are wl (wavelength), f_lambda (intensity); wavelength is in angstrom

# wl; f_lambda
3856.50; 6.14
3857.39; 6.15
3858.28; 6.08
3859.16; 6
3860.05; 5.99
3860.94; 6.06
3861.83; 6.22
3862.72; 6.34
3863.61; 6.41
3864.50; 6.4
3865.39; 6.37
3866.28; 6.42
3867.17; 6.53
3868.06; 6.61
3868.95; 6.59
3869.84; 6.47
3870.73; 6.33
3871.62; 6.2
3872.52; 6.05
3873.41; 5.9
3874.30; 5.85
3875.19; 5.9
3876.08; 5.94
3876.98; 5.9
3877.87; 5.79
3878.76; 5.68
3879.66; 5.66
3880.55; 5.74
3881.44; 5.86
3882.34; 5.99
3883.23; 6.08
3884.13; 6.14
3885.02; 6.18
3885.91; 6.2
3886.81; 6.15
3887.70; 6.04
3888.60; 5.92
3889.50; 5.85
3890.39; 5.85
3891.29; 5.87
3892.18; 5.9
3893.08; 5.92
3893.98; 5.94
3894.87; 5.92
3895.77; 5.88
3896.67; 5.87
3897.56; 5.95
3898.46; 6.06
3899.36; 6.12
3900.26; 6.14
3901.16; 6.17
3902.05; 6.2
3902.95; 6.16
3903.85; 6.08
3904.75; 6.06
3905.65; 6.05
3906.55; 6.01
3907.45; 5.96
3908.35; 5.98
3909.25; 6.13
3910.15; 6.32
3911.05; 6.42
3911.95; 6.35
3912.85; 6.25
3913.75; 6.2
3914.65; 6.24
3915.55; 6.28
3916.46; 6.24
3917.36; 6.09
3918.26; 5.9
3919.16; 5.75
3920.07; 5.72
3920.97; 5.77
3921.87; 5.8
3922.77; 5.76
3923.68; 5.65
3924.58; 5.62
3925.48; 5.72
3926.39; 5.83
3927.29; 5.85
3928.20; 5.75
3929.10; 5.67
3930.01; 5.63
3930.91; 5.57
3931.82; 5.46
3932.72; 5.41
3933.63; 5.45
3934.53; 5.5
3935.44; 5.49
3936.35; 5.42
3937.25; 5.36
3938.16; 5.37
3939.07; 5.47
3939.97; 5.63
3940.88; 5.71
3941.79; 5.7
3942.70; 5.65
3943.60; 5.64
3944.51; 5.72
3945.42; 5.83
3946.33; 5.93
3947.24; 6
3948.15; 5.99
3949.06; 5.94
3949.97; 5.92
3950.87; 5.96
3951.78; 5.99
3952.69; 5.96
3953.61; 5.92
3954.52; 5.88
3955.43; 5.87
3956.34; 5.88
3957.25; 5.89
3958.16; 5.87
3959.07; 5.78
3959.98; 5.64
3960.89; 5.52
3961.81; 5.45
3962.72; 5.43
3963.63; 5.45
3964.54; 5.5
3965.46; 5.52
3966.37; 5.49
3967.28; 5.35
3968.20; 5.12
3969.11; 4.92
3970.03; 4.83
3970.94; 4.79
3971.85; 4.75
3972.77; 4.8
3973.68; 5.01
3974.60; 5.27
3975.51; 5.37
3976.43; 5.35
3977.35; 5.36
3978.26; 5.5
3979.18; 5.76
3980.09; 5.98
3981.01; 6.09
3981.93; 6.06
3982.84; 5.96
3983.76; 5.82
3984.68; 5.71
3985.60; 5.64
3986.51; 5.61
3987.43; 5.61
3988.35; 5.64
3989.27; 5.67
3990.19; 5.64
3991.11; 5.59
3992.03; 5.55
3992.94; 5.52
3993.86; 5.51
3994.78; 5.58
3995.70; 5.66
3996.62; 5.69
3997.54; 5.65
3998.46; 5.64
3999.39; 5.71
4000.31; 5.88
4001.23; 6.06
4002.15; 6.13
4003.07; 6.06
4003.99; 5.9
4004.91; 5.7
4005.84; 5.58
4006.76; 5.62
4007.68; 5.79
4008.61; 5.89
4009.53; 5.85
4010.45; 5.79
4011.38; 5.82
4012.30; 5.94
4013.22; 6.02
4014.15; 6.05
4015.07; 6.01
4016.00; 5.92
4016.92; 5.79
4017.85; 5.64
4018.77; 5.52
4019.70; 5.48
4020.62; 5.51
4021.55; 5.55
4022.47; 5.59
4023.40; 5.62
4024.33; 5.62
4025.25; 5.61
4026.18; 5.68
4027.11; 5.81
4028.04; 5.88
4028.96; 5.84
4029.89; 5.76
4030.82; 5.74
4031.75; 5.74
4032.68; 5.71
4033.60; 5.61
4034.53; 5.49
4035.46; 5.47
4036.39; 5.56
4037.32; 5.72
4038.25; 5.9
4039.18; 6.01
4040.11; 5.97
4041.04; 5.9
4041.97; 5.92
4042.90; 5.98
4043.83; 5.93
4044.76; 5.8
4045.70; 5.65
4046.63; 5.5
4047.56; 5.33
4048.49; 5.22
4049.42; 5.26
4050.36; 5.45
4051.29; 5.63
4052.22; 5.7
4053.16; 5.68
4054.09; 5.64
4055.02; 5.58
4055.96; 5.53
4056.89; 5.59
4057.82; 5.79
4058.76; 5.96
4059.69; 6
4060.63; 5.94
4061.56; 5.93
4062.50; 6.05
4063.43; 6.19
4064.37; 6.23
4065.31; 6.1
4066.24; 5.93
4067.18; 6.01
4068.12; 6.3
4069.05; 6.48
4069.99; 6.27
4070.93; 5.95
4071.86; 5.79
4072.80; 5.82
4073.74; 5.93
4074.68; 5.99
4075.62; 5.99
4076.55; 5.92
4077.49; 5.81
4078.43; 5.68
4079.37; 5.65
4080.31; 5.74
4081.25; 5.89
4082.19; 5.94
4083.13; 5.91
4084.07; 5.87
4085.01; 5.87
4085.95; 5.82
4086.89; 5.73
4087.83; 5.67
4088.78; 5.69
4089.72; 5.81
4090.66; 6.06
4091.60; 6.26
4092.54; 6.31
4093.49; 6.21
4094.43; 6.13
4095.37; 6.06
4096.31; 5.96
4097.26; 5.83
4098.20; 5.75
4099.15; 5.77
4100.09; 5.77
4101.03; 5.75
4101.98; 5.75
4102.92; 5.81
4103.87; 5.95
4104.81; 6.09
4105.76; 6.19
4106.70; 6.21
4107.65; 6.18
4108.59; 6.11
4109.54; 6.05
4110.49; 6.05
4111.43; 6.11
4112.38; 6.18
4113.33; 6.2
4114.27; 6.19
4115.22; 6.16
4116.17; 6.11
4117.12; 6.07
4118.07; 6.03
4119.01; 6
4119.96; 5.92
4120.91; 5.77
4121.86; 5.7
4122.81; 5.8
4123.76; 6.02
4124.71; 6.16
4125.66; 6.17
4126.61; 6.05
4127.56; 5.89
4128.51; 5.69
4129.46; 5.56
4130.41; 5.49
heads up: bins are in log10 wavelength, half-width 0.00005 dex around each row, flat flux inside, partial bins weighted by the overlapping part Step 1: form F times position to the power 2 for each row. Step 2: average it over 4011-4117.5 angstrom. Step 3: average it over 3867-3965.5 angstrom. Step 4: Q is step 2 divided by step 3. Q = 1.07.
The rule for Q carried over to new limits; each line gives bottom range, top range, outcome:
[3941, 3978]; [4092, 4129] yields 1.16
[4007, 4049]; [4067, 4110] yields 1.07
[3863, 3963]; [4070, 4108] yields 1.09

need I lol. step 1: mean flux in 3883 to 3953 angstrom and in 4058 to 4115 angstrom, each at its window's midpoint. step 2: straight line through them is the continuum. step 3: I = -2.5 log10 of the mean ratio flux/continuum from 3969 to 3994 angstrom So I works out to 0.08 mag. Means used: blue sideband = 5.89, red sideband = 5.98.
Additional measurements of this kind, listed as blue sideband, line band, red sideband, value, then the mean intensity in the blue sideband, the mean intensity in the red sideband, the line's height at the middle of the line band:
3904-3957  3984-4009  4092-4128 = 0.04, 5.84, 6.01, 5.9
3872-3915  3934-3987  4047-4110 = 0.07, 6.02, 5.89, 5.97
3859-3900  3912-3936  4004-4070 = 0.03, 6.07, 5.78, 5.98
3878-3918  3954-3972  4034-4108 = 0.10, 6.05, 5.86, 5.98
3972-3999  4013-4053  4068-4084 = 0.01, 5.58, 5.94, 5.77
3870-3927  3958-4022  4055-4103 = 0.06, 5.99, 5.92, 5.96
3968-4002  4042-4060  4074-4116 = 0.03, 5.53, 5.96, 5.79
